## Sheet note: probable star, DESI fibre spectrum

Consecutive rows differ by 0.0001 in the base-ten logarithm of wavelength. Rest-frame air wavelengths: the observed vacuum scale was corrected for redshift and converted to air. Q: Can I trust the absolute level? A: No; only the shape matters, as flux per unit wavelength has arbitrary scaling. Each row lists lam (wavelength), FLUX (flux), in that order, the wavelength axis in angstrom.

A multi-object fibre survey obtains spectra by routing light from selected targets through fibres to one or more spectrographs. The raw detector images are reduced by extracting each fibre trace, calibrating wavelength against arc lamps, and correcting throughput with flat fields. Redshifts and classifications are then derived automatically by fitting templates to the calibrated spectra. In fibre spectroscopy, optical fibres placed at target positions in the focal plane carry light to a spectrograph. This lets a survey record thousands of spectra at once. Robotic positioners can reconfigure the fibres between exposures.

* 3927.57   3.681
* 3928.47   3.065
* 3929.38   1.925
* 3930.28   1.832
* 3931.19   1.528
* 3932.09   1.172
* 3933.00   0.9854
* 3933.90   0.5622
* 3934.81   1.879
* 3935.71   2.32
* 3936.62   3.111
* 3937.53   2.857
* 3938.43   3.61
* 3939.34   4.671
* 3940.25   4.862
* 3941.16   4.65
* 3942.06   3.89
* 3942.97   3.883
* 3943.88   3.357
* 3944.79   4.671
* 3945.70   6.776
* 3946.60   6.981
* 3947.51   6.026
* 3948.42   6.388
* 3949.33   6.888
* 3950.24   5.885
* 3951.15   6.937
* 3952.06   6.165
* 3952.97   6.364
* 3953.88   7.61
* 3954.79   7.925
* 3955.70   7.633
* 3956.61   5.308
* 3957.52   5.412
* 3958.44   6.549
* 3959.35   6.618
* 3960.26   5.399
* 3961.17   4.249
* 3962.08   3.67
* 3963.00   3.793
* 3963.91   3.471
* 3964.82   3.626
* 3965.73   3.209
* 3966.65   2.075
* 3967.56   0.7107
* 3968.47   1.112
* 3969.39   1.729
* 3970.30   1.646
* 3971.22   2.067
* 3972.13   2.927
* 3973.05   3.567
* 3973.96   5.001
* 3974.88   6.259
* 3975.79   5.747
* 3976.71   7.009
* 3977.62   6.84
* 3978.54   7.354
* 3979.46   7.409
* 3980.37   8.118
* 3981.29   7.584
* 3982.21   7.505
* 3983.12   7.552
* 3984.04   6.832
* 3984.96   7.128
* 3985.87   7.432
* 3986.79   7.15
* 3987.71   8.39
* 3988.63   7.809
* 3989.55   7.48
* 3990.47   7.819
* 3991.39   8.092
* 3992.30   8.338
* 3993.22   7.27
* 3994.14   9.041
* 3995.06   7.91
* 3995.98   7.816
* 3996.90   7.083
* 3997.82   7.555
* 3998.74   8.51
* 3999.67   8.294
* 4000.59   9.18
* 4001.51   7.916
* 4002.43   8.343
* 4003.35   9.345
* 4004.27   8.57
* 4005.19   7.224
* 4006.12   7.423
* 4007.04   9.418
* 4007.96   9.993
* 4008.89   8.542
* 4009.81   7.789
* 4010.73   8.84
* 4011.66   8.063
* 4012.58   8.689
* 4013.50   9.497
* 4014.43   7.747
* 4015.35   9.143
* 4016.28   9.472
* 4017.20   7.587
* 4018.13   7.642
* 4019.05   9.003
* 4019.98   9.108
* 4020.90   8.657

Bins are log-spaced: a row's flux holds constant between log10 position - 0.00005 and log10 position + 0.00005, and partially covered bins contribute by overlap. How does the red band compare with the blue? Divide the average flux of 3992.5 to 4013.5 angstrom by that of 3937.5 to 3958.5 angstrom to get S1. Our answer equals 1.47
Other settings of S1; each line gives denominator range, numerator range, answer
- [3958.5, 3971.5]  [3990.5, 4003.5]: 2.54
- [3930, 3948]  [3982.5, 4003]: 2.24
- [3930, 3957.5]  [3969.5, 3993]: 1.41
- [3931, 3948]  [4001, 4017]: 2.38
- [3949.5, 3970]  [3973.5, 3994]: 1.52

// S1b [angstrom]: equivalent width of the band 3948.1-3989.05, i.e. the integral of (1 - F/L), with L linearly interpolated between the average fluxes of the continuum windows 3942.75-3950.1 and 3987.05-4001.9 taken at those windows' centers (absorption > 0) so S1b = 7.2 angstrom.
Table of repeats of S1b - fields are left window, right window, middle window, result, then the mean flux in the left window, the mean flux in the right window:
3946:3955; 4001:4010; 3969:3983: 3.9 angstrom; 6.69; 8.48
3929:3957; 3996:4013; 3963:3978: 6.5 angstrom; 4.48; 8.36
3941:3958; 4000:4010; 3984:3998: 0.3 angstrom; 5.96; 8.54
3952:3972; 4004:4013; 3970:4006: -2.5 angstrom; 4.32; 8.45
